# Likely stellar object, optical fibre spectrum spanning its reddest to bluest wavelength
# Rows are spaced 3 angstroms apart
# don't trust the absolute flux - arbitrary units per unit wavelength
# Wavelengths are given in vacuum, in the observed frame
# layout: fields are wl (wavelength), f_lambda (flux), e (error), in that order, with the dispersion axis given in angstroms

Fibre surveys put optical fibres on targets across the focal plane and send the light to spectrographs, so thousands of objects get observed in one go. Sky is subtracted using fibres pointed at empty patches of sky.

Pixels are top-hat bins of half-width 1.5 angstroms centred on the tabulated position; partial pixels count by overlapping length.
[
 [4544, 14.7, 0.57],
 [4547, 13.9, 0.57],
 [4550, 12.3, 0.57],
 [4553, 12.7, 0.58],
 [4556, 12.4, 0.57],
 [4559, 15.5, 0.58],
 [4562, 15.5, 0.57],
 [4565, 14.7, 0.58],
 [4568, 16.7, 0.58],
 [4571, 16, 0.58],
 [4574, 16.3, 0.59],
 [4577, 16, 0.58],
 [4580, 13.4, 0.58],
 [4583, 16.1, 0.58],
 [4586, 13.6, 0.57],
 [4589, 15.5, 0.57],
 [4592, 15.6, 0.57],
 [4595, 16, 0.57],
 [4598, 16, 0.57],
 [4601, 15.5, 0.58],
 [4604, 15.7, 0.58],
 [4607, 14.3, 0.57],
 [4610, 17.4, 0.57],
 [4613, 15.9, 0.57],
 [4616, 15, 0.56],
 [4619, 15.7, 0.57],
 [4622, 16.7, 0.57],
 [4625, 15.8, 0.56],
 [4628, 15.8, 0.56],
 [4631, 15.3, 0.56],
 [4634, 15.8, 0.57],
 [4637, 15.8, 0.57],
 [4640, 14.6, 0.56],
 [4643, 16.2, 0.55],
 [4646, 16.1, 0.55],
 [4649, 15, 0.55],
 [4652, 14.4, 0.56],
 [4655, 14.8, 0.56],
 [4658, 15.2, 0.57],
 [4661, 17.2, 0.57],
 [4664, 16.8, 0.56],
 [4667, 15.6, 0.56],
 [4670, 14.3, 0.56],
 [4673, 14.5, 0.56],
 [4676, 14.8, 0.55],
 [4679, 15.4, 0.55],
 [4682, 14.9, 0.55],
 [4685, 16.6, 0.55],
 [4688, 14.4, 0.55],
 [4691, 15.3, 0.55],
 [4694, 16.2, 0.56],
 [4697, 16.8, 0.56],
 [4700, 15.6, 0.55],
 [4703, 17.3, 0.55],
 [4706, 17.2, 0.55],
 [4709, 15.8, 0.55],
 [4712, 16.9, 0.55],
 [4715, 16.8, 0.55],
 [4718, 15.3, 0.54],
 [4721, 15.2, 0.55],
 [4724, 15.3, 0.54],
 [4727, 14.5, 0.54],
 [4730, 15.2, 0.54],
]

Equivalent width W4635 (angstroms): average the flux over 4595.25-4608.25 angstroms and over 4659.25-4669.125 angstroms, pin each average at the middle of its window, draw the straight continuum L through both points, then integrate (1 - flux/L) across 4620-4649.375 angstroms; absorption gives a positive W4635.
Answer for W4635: 0.4 angstroms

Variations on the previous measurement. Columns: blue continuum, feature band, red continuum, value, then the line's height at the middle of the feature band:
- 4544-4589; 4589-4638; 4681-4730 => -2.2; 15.1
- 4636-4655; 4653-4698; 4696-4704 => 1.3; 16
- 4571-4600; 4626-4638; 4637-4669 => -0.1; 15.5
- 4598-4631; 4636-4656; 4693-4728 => 0.8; 15.9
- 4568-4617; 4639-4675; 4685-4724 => 1.0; 15.8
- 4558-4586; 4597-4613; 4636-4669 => -0.3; 15.5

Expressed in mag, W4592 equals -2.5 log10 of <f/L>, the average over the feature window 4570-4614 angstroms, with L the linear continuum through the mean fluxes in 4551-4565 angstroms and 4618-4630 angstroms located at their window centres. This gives -0.04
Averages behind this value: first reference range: 14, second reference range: 16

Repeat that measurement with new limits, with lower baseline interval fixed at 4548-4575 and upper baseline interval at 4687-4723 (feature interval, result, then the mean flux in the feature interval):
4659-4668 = -0.057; 16.5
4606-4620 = -0.039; 15.7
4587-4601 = -0.050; 15.7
